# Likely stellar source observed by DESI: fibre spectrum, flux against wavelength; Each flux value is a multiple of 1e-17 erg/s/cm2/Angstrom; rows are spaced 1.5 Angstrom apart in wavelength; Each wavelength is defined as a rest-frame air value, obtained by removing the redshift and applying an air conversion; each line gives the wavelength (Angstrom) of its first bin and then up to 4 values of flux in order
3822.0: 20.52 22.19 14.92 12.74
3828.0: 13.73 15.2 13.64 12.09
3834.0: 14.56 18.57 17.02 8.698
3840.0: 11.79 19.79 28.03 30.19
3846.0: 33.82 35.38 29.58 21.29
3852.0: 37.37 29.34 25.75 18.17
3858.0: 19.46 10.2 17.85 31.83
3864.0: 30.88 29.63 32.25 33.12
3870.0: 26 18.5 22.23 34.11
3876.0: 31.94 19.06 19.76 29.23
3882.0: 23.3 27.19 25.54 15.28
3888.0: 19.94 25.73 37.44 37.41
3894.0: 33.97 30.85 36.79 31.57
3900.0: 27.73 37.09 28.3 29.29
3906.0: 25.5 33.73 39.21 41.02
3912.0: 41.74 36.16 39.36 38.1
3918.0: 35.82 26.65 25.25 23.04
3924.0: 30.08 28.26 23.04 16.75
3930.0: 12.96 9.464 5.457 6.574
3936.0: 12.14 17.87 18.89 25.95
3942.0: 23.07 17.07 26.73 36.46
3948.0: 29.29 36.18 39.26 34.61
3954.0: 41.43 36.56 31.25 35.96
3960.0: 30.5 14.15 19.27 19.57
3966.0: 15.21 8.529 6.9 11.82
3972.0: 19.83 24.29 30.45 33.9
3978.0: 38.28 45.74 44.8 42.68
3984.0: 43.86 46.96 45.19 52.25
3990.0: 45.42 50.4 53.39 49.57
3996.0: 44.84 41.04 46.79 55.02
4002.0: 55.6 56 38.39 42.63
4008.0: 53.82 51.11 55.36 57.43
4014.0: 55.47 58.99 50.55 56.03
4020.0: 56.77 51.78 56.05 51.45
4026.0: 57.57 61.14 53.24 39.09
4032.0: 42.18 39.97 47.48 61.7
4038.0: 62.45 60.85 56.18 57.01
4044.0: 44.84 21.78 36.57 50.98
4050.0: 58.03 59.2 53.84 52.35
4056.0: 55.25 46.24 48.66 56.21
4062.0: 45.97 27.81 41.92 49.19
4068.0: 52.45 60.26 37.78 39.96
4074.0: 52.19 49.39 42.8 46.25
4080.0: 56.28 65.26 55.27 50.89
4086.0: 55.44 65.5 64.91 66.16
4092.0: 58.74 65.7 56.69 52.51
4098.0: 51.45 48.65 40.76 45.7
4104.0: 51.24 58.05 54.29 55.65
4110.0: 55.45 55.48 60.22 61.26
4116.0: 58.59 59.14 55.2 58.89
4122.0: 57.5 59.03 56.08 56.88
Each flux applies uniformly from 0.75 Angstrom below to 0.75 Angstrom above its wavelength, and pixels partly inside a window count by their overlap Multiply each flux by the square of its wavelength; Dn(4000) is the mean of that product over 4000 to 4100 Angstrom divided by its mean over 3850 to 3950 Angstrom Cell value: 2.10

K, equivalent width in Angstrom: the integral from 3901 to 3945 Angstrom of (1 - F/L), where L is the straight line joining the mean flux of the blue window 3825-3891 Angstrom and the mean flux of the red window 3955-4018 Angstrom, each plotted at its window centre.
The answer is 7.4 Angstrom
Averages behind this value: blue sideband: 23.1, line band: 25.7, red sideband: 39.6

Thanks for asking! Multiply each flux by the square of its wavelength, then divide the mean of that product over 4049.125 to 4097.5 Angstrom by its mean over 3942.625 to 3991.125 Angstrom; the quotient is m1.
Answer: 1.76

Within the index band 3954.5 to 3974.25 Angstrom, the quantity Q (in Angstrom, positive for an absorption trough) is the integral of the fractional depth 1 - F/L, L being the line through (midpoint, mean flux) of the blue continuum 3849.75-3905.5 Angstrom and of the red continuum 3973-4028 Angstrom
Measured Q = 9.7 Angstrom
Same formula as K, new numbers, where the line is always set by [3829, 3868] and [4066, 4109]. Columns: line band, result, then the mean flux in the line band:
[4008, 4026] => -4.2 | 54.7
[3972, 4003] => -2.4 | 44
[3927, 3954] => 9.8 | 22.3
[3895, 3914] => -2.3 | 33.8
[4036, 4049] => -0.7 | 50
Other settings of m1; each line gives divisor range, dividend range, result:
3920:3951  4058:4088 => 2.46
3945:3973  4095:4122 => 2.26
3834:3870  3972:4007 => 1.93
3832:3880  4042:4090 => 2.31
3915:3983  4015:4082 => 2.06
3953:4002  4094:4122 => 1.64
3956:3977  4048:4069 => 2.42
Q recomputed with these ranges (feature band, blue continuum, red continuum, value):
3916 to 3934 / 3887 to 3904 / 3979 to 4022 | 6.80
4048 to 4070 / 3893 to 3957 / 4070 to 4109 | -0.79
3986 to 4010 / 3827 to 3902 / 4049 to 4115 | -3.85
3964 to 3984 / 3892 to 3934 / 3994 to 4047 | 7.14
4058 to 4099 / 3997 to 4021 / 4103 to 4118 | 2.16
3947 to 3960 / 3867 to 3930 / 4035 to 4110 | 0.40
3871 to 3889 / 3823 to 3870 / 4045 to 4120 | 1.74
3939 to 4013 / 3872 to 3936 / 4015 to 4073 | 5.92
